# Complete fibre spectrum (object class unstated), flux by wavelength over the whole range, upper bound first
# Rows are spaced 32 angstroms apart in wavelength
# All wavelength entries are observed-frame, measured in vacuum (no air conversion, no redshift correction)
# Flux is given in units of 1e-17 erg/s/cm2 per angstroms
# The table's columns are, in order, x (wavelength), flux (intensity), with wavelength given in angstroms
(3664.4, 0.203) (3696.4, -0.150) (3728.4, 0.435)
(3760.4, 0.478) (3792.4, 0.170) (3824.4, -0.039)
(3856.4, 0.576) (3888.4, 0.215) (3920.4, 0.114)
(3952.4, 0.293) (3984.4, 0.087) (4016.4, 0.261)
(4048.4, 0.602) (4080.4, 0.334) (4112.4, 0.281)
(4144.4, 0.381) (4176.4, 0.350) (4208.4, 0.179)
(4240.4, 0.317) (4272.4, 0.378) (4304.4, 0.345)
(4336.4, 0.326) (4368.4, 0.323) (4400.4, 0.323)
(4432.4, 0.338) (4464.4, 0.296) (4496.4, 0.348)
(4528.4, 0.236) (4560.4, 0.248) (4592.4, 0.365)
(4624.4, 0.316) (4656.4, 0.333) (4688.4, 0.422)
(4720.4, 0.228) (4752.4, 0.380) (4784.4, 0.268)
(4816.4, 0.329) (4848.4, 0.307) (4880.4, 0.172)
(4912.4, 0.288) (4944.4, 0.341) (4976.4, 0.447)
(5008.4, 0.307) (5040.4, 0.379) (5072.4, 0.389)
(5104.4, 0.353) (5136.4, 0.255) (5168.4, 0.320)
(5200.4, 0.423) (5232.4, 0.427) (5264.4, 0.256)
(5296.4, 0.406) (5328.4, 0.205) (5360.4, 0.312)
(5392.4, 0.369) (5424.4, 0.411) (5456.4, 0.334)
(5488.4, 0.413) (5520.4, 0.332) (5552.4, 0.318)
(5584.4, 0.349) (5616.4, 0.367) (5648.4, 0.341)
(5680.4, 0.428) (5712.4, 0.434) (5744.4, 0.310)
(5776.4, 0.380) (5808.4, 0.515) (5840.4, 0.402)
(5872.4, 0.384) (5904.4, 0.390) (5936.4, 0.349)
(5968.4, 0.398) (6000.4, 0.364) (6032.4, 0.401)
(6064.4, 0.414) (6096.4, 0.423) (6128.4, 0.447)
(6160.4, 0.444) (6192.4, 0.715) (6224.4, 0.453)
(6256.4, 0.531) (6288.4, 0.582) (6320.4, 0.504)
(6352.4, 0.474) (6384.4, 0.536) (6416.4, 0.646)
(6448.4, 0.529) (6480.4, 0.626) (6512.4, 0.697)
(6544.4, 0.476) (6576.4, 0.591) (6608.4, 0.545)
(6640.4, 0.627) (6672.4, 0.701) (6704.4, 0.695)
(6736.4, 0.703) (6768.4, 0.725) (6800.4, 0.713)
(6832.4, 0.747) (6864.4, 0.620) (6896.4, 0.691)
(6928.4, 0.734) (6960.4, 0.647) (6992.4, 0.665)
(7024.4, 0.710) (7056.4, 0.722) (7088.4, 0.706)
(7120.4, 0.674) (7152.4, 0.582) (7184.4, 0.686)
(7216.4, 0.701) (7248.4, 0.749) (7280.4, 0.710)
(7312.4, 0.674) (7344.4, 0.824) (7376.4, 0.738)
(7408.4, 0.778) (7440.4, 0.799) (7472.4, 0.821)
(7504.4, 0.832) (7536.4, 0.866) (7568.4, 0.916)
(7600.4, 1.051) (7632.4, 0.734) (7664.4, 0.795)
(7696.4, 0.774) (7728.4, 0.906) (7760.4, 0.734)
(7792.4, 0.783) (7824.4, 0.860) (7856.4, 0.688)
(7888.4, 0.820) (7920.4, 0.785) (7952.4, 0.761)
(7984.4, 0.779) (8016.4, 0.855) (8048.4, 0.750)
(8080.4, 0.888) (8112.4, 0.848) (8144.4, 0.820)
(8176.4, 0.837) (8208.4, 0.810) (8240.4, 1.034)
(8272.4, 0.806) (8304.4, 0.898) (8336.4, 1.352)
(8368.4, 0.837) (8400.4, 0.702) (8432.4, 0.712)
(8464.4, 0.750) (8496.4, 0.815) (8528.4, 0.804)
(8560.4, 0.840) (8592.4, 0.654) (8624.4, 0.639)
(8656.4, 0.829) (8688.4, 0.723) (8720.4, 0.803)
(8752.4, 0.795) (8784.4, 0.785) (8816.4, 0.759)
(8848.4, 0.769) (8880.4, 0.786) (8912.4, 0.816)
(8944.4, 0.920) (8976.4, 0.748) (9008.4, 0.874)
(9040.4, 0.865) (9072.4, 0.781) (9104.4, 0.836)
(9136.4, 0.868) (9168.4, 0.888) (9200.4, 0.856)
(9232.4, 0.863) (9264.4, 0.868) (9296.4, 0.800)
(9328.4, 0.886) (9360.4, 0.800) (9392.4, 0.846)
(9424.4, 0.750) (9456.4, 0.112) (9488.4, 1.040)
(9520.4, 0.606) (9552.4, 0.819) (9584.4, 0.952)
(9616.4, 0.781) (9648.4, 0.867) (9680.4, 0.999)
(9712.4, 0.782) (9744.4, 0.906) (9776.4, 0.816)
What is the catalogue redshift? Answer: 0.662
